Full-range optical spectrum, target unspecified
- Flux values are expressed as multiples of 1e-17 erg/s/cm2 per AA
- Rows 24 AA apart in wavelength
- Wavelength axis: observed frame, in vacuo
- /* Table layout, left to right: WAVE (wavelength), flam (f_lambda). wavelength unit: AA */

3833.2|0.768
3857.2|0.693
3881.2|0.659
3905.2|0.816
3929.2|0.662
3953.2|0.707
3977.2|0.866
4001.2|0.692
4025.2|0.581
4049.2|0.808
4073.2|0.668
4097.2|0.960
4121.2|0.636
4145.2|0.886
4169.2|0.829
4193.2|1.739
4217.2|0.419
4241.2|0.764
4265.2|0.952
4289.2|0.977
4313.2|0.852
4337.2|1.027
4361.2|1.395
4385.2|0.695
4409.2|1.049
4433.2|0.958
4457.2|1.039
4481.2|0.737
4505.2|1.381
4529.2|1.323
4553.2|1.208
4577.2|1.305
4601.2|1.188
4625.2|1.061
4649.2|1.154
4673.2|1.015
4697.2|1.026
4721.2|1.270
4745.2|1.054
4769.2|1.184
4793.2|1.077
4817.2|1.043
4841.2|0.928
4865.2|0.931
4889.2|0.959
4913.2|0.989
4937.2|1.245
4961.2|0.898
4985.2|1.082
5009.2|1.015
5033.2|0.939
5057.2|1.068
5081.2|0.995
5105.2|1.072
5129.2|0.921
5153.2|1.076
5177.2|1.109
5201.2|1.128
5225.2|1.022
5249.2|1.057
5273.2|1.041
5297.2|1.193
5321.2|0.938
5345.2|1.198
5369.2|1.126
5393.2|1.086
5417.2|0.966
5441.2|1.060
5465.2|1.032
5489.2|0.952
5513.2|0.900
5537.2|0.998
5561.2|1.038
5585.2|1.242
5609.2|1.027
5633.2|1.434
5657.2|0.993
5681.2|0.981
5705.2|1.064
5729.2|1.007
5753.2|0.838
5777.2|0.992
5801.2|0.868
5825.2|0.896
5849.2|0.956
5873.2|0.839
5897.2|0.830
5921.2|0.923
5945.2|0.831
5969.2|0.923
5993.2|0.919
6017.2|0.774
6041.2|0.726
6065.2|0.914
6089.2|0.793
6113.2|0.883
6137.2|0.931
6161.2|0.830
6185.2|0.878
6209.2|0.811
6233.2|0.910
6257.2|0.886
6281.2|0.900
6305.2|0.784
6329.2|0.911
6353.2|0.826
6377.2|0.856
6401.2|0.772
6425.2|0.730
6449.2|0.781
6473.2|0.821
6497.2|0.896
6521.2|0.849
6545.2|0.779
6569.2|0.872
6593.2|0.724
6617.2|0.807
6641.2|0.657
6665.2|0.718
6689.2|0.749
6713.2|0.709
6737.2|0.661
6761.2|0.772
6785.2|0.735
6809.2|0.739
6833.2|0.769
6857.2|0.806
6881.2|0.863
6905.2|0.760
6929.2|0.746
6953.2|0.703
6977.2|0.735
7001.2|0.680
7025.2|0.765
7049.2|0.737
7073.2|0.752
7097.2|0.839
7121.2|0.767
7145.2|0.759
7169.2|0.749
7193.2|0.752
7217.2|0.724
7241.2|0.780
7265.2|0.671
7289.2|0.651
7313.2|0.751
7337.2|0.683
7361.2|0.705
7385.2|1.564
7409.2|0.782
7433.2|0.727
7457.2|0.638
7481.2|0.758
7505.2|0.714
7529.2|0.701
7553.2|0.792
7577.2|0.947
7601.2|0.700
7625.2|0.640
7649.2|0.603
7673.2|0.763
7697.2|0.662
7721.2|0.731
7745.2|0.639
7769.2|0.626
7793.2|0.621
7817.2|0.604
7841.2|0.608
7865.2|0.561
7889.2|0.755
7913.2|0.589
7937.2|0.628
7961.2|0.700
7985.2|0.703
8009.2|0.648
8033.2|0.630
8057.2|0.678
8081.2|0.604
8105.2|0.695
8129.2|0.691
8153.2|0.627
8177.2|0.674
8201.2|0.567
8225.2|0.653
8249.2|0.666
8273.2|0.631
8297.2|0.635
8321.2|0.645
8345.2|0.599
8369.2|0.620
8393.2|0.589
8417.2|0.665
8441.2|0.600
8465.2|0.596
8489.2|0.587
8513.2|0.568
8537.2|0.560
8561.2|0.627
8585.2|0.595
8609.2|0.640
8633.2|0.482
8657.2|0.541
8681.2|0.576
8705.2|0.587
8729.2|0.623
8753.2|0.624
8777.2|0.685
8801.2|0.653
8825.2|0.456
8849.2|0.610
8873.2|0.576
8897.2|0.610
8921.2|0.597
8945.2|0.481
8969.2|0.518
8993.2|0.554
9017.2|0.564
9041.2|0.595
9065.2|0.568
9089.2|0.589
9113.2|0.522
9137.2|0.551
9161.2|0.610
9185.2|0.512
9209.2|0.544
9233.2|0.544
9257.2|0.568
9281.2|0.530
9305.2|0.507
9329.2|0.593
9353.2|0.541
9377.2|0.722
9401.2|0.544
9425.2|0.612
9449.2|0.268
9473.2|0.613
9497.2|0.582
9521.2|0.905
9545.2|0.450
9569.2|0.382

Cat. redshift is 0.126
